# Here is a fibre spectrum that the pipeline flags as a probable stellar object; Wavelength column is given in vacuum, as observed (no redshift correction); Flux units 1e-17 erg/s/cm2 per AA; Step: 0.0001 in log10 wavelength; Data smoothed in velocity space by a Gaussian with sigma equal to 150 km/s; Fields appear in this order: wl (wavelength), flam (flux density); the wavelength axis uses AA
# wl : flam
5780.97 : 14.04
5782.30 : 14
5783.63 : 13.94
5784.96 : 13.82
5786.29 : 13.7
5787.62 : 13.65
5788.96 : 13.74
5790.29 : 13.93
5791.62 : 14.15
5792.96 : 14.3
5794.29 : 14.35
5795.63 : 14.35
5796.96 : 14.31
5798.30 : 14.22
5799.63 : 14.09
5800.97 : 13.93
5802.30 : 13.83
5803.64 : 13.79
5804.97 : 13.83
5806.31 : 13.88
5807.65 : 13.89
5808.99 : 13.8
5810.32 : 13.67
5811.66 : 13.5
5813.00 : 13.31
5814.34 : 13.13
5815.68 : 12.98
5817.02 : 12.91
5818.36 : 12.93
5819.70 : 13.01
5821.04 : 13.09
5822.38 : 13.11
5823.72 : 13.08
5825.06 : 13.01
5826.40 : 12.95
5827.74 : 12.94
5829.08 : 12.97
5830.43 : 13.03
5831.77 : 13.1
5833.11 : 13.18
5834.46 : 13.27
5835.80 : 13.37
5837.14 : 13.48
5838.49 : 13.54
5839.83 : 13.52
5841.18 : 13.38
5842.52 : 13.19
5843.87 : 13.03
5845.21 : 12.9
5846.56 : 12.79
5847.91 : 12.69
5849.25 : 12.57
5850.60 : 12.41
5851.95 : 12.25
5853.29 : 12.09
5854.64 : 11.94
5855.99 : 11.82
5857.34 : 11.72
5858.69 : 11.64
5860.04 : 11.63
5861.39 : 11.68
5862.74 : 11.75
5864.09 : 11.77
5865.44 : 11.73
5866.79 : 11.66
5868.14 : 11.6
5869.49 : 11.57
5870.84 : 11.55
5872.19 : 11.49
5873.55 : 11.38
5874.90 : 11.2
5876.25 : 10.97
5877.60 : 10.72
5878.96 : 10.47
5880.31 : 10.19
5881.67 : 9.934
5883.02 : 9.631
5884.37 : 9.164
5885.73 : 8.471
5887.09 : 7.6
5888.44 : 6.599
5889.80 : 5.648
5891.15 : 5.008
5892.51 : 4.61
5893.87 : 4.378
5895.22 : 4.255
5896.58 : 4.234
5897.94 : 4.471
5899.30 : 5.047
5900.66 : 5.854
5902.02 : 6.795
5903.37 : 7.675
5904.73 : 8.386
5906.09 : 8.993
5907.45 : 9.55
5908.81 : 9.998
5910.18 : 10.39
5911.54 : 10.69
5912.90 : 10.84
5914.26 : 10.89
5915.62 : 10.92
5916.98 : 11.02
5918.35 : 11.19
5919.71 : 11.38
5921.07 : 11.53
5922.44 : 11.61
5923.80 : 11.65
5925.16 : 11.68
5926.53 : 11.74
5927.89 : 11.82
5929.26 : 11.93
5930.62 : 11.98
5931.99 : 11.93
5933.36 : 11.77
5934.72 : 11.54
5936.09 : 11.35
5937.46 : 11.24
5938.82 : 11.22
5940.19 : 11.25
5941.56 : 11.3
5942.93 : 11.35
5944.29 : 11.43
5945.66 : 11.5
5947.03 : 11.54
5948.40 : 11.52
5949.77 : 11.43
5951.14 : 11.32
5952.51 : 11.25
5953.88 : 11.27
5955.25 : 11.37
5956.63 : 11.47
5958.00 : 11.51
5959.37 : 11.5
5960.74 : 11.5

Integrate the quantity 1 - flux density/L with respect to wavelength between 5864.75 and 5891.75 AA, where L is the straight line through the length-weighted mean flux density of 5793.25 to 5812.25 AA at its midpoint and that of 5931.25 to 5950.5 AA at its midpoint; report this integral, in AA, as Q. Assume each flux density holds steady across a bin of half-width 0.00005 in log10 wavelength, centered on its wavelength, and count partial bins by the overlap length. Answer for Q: 5.9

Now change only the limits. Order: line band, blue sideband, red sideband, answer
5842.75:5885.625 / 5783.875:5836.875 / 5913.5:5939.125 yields 3.70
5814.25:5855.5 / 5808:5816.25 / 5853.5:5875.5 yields -1.02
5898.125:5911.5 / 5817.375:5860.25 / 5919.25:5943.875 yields 4.32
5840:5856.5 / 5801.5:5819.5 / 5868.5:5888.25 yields -1.33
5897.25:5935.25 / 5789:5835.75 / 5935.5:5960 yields 5.55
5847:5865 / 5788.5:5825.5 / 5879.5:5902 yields -4.71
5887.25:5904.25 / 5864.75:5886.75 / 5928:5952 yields 8.49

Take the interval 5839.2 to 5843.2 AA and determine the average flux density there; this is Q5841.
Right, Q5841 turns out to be 13.3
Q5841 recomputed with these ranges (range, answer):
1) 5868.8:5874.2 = 11.5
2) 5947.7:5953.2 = 11.4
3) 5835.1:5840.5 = 13.5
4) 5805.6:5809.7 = 13.9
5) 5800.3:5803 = 13.9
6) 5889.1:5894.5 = 4.92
